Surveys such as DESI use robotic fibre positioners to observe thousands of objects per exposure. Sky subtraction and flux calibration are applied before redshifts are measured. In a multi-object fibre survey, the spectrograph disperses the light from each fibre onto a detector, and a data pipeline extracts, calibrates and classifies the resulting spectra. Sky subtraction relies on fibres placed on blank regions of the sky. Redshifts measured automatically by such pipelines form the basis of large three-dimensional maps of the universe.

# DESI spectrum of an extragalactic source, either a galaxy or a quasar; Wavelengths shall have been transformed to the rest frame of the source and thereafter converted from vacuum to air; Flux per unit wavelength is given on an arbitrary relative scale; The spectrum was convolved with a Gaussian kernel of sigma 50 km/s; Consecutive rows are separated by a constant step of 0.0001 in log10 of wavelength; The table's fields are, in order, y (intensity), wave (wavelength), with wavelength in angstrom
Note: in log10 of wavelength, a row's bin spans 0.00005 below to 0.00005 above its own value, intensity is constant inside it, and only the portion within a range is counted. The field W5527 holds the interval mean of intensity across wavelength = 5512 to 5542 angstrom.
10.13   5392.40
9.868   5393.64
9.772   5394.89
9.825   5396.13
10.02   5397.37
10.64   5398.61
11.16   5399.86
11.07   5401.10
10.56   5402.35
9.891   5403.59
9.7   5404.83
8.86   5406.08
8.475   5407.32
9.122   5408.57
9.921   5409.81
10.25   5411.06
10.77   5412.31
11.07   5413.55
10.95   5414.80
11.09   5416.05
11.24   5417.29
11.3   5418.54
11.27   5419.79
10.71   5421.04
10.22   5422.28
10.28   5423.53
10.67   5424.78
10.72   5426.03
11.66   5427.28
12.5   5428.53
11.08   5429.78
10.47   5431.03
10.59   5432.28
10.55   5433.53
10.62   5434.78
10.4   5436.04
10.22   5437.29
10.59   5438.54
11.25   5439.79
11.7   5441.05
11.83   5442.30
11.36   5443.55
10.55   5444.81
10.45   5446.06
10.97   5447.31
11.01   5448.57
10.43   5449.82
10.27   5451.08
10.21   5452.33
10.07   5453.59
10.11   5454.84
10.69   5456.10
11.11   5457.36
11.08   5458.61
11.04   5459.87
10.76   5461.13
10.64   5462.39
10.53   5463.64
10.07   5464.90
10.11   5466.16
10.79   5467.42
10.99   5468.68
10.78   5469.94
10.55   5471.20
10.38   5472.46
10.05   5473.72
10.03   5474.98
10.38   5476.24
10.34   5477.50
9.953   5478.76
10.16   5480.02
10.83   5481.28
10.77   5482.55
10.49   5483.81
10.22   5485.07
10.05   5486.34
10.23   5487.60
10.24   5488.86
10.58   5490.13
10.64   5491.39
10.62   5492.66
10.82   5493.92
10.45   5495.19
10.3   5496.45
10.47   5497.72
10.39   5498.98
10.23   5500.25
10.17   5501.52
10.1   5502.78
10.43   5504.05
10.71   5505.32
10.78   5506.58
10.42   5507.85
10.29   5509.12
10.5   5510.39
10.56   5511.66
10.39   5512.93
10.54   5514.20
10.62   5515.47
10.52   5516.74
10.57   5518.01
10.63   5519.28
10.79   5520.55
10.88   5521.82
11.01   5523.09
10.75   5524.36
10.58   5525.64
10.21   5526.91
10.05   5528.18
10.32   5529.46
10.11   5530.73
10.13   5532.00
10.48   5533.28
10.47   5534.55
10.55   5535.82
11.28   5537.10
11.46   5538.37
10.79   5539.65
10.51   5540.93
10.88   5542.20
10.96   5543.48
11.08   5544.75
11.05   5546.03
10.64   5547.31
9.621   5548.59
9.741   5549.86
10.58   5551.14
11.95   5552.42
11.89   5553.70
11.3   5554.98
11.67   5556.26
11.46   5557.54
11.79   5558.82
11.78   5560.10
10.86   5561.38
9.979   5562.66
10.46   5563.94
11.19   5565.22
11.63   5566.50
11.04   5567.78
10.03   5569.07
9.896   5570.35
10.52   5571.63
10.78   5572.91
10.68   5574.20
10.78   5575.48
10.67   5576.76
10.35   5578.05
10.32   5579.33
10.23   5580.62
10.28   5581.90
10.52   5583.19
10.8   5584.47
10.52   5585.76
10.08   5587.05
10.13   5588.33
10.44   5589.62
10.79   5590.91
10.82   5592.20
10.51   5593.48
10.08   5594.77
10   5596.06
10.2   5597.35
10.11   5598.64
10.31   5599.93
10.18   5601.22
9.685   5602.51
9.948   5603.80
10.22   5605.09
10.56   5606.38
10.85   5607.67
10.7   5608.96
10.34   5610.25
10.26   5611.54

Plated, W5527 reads 10.6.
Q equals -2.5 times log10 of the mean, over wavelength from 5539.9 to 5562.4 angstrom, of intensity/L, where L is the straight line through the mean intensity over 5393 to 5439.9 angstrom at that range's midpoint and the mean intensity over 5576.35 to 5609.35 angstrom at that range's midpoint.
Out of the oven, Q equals -0.06 mag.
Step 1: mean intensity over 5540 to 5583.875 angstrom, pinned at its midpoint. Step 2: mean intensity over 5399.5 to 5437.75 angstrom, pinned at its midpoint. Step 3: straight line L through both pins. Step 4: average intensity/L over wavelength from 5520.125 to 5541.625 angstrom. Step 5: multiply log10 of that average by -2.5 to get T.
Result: 0.01 mag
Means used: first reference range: 10.6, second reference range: 10.8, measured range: 10.6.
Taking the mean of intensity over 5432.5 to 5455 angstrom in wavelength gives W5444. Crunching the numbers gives 10.7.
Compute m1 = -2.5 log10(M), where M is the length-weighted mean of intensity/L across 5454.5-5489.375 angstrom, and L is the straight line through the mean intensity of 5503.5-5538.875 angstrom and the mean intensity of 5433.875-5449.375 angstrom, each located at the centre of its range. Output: 0.03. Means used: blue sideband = 10.9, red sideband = 10.6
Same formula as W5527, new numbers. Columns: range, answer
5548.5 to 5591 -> 10.7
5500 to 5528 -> 10.5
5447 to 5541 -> 10.5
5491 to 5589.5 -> 10.6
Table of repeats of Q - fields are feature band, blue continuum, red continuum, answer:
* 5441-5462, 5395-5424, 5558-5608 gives -0.04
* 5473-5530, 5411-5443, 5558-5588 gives 0.04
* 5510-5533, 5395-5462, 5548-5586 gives 0.02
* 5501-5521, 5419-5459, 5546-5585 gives 0.03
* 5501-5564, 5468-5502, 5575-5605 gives -0.03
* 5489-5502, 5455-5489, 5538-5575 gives 0.02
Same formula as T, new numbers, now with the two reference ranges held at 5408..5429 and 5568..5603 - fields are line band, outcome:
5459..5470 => 0.01 mag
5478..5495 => 0.02 mag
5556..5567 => -0.08 mag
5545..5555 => -0.04 mag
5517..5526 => -0.02 mag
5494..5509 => 0.02 mag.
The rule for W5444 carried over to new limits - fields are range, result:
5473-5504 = 10.4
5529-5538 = 10.5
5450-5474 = 10.5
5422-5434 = 10.9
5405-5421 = 10.4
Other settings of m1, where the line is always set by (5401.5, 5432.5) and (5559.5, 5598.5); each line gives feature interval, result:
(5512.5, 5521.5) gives -0.006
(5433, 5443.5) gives -0.039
